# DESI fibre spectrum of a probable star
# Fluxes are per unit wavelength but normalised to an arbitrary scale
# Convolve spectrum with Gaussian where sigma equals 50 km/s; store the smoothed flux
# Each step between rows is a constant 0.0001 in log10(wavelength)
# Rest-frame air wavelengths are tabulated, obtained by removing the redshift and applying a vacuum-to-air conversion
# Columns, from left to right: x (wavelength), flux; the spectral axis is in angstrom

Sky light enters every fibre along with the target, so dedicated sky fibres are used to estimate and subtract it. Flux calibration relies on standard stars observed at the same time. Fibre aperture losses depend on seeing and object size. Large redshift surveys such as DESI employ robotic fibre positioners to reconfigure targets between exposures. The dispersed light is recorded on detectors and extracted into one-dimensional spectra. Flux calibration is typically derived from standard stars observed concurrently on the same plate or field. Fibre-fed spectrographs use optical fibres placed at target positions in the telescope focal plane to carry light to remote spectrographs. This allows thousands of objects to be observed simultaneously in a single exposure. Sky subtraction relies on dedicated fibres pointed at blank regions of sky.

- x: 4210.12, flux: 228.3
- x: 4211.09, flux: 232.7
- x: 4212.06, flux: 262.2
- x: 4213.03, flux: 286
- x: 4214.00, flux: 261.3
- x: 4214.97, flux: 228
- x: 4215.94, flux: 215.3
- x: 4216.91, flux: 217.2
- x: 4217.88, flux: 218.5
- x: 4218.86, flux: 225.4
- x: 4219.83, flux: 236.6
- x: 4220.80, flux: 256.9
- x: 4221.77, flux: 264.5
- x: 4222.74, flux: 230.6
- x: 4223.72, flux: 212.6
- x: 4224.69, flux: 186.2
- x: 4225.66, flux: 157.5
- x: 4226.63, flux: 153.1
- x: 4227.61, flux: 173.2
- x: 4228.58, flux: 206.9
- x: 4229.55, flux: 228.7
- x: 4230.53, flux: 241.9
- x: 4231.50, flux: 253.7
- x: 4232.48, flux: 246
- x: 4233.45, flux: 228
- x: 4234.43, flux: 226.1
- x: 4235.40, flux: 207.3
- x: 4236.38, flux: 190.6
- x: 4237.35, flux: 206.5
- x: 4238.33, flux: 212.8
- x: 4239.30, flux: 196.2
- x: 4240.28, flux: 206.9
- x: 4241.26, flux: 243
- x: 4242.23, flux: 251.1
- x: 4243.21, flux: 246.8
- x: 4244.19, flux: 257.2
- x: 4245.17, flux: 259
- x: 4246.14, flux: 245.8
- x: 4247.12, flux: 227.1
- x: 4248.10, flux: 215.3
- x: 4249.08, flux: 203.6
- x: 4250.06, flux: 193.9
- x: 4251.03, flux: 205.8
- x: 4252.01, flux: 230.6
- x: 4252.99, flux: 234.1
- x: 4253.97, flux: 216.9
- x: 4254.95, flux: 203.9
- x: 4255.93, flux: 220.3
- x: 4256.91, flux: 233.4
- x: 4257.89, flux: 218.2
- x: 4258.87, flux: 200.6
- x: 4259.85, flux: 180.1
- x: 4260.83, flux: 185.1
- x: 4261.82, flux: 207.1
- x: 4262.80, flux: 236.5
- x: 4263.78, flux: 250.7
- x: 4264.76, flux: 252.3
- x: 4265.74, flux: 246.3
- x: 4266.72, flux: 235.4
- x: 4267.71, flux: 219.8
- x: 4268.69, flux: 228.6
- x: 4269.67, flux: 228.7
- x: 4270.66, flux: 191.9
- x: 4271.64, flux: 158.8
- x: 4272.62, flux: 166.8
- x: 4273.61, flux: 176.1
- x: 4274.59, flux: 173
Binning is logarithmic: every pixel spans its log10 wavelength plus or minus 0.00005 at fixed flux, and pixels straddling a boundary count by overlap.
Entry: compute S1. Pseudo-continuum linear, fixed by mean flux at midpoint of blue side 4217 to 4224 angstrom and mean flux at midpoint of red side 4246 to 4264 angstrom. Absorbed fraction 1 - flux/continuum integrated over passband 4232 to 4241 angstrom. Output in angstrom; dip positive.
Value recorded 0.46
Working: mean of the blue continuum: 234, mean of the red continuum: 215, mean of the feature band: 214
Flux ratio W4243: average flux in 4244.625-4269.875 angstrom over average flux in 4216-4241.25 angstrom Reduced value 1.0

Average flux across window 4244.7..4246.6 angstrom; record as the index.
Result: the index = 253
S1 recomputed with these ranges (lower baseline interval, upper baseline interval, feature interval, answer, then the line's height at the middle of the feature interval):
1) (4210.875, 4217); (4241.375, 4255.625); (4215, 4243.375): 2.31 angstrom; 238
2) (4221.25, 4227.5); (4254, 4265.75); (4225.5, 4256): -1.60 angstrom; 208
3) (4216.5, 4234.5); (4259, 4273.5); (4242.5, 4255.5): -0.70 angstrom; 215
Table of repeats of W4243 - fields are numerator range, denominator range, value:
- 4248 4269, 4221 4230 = 1.08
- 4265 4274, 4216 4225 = 0.91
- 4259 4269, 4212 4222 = 0.92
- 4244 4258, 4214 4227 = 1.03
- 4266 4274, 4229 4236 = 0.87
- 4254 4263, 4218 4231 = 0.98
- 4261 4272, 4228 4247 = 0.97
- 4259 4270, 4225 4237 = 1.07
